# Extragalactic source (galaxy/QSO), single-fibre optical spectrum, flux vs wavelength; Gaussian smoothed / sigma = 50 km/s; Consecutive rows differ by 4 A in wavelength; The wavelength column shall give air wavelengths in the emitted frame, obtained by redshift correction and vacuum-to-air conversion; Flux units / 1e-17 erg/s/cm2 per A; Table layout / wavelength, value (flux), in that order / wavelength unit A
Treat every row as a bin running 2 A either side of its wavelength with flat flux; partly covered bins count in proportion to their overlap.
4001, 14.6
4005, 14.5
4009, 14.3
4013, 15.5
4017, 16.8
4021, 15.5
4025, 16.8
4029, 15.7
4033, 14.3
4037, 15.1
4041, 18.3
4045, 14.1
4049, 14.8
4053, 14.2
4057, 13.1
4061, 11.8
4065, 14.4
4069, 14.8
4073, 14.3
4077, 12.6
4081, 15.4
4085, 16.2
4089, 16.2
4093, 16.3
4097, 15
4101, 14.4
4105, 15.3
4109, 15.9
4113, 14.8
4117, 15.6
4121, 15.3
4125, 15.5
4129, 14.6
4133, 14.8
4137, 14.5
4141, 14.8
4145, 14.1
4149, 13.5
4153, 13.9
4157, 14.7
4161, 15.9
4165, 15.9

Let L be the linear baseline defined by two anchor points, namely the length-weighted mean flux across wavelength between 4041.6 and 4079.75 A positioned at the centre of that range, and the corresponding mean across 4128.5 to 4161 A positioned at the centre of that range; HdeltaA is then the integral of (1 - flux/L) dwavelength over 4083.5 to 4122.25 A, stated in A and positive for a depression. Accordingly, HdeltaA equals -3.5 A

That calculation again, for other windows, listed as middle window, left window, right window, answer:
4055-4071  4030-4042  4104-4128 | 2.11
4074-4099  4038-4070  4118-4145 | -1.05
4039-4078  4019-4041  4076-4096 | 3.29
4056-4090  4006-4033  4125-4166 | 2.05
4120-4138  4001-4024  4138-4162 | -0.47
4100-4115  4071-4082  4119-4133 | -0.49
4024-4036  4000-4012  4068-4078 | -0.95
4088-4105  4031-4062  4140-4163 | -1.06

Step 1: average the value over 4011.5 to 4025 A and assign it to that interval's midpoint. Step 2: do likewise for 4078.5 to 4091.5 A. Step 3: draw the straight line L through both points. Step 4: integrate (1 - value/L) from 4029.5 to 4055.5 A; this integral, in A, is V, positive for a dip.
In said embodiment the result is 1.4 A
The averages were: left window 16.1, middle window 15.1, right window 15.8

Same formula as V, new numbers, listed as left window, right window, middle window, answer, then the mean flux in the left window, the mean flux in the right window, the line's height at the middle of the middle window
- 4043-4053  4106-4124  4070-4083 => 0.6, 14.4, 15.4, 14.8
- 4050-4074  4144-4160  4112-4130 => -1.5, 13.8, 14.2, 14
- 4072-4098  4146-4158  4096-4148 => -1.5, 15.2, 14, 14.5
